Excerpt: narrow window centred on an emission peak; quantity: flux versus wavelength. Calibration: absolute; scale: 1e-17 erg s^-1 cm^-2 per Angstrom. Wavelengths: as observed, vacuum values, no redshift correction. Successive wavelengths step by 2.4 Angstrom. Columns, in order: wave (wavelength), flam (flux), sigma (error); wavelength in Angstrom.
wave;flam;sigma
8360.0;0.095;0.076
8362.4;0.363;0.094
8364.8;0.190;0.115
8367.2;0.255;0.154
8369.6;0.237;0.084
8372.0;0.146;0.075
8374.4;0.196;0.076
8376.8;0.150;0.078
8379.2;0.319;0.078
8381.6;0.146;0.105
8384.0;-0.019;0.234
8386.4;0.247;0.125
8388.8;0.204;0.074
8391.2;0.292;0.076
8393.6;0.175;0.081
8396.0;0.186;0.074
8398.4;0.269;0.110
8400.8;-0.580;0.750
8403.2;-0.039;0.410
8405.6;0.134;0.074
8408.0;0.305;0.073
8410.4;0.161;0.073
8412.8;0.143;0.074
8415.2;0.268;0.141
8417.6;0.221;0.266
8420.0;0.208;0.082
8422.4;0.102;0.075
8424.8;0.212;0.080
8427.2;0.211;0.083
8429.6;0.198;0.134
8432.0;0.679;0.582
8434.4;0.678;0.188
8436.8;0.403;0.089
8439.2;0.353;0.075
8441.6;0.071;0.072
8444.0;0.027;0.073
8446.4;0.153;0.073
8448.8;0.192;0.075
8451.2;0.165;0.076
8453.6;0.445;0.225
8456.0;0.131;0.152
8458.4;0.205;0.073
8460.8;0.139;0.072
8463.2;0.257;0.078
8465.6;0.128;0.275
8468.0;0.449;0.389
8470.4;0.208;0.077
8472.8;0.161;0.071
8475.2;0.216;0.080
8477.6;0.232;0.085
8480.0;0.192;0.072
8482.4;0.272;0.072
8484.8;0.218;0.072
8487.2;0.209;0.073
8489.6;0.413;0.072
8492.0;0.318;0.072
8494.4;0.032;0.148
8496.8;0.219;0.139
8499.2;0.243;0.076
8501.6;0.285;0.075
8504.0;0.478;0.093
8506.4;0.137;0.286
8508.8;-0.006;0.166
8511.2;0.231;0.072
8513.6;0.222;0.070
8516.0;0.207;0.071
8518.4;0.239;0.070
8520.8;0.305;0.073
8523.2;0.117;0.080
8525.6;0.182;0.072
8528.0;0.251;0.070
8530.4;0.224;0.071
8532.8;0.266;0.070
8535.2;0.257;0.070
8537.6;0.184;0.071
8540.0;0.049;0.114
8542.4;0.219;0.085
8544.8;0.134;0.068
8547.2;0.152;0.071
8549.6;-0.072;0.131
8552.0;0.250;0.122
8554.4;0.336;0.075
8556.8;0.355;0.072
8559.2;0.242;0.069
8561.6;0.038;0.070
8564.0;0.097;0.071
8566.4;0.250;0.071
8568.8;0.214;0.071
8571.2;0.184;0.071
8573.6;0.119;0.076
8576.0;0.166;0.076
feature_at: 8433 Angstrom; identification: H-gamma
